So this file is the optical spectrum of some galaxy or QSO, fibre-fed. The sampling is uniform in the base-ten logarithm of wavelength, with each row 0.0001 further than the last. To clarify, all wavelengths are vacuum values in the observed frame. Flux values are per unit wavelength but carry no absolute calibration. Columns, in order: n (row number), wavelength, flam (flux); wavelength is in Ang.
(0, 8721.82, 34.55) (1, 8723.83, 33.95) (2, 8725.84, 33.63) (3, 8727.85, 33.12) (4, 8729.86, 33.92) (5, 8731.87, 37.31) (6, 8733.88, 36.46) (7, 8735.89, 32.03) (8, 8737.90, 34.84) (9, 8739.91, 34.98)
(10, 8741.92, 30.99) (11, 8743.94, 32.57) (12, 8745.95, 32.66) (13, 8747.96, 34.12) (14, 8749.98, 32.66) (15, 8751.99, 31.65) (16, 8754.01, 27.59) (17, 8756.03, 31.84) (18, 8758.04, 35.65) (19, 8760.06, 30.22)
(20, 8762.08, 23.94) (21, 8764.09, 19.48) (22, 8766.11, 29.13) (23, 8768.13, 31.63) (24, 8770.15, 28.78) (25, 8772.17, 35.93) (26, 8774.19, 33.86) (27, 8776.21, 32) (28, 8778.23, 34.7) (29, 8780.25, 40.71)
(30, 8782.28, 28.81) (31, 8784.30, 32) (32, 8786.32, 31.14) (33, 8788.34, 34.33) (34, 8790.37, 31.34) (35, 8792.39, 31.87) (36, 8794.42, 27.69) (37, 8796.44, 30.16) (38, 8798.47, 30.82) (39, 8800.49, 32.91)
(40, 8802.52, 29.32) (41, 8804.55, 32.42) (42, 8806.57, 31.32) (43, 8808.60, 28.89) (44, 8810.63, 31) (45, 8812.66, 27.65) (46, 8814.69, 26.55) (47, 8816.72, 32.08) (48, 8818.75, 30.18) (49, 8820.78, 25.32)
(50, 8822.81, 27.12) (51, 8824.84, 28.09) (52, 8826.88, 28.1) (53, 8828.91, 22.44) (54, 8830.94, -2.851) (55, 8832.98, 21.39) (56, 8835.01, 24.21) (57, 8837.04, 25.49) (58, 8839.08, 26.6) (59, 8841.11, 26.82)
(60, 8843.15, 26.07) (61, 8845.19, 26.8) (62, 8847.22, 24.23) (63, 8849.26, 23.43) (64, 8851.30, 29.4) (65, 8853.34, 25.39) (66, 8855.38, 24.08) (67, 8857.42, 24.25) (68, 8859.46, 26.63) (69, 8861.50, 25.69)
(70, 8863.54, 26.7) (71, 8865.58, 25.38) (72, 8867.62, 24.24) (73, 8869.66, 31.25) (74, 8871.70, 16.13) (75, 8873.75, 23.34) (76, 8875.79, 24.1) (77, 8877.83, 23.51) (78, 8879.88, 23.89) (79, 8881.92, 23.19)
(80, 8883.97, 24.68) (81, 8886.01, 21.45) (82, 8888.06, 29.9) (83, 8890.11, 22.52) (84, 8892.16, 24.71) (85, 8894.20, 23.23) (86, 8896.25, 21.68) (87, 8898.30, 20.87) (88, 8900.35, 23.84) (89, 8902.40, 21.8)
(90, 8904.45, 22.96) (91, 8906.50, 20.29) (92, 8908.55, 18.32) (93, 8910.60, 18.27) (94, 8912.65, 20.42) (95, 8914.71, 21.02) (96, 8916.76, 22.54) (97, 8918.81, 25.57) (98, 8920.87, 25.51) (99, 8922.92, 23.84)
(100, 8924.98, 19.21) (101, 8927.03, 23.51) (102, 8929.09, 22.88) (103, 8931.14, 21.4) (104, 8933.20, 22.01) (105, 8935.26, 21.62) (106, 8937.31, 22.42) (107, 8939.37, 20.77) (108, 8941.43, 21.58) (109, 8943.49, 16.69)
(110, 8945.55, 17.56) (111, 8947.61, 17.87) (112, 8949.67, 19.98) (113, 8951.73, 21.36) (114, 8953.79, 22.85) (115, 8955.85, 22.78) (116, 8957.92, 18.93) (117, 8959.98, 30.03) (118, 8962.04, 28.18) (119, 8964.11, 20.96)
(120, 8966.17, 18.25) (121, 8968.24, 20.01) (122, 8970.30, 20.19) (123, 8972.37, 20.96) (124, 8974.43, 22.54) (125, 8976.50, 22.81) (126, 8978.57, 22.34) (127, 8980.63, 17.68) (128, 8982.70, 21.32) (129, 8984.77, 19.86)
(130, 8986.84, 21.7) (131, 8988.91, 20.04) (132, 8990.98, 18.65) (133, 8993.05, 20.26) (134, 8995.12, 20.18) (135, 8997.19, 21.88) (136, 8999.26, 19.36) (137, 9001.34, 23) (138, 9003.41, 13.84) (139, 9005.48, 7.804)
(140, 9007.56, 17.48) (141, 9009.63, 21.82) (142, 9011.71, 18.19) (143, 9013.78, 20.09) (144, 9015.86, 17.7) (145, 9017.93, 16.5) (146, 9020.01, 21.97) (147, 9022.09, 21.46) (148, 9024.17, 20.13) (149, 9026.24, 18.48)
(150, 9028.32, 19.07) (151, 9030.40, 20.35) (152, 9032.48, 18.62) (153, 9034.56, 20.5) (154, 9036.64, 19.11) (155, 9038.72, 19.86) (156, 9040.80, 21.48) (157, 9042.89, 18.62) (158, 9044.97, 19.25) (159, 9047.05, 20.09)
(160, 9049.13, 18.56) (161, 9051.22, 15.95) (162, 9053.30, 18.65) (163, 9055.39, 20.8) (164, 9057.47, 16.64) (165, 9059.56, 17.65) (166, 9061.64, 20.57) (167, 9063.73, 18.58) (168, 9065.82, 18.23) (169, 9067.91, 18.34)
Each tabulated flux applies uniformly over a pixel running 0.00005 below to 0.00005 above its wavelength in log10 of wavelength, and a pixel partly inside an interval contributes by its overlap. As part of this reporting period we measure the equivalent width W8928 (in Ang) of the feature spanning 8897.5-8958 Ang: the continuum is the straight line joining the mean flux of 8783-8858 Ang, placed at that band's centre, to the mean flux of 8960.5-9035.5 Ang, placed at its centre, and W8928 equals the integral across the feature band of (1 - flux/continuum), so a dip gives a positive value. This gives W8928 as 3.9 Ang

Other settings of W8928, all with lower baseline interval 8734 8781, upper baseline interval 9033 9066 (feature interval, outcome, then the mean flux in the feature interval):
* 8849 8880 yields 2.6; 24.9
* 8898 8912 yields 2.5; 20.9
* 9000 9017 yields 2.7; 17.5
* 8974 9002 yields 1.3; 20.8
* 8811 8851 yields 5.2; 24.9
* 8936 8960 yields 2.8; 20.7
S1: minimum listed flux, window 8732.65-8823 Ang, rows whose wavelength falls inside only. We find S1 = 19.48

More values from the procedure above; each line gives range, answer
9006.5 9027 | 16.5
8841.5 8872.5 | 16.13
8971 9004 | 13.84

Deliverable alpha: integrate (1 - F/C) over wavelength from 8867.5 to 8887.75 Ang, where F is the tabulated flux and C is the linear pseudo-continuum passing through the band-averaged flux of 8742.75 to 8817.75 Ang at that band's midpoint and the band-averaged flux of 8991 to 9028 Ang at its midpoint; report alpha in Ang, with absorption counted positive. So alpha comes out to 1.64 Ang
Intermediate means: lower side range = 31.1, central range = 23.8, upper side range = 18.8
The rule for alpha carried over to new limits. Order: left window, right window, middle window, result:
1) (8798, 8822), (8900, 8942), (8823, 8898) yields 5.9 Ang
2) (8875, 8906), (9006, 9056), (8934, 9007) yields 2.1 Ang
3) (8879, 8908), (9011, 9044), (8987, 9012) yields 2.0 Ang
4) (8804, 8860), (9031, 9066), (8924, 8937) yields 0.5 Ang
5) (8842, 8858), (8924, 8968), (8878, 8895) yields -0.2 Ang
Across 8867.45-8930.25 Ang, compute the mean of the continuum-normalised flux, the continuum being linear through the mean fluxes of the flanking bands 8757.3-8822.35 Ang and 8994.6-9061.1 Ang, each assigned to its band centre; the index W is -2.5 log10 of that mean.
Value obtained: 0.11 mag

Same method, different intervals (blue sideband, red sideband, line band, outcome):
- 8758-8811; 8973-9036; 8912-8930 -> 0.05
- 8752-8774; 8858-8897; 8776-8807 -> -0.13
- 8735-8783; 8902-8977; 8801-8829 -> -0.01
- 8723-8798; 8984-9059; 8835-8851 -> 0.09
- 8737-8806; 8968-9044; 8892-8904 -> 0.12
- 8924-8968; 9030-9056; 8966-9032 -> 0.04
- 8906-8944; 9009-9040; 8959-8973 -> -0.10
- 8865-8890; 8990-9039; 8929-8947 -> 0.07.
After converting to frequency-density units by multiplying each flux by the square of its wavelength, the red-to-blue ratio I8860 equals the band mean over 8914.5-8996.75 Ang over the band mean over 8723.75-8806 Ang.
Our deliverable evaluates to 0.7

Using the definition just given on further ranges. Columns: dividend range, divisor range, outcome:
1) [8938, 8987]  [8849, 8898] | 0.88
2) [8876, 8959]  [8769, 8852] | 0.79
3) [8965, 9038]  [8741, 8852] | 0.71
